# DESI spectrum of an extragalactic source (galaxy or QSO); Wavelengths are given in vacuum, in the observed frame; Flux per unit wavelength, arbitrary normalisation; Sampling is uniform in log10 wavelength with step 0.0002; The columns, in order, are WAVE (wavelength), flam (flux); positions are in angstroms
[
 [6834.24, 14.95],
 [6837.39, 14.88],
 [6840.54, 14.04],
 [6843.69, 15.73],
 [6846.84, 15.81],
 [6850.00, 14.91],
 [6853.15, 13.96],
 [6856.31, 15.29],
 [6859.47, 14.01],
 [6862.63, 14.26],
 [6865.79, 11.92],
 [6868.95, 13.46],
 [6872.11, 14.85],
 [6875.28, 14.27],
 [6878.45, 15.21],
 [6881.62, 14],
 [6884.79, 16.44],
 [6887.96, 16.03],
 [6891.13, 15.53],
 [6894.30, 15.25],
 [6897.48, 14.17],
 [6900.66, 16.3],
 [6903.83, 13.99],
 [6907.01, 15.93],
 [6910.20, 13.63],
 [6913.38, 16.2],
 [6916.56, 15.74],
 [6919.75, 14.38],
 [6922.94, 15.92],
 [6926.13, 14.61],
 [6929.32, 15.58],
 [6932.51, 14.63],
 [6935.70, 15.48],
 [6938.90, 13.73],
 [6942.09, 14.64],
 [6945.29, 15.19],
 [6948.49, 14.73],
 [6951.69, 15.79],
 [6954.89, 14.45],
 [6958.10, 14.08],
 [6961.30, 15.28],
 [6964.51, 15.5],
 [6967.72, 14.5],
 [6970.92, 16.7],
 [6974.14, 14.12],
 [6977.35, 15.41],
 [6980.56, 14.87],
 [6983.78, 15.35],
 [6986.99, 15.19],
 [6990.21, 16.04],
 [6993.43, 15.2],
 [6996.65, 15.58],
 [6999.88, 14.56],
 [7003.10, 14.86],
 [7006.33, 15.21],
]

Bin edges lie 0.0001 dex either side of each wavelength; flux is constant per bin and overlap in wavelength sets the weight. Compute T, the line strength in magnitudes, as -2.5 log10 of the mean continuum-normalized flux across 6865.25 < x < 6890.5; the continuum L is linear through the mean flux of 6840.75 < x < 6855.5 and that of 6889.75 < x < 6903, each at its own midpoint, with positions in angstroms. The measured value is 0.035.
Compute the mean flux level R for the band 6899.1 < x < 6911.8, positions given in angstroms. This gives 15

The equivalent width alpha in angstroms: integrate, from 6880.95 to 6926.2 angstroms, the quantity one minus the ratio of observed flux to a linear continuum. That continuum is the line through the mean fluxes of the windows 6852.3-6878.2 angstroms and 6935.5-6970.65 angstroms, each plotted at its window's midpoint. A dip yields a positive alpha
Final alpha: -2.6 angstroms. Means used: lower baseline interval 14.1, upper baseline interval 14.9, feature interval 15.3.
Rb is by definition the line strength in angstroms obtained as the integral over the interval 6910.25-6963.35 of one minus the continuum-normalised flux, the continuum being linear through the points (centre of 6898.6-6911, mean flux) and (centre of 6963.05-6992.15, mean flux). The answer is 0.5 angstroms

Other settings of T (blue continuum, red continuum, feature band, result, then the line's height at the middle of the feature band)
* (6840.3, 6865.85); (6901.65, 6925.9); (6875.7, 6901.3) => -0.03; 14.9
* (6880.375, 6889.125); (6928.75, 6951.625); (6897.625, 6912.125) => 0.03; 15.3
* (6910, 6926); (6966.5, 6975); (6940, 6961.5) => 0.03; 15.2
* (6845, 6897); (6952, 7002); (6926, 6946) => 0.01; 15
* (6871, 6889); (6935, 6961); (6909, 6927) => -0.02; 14.9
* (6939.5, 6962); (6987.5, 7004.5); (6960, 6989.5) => -0.01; 15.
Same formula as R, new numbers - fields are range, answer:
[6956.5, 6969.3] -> 14.8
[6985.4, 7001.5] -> 15.3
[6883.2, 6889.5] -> 16.2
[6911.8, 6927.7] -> 15.4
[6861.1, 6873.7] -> 13.6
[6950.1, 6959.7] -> 14.8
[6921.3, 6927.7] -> 15.3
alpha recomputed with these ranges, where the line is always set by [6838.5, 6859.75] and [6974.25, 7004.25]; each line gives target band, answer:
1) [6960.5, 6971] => -0.14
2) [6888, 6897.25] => -0.22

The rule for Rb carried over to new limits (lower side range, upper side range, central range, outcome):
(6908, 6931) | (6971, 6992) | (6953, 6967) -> 0.4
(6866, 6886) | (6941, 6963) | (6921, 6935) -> -0.4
